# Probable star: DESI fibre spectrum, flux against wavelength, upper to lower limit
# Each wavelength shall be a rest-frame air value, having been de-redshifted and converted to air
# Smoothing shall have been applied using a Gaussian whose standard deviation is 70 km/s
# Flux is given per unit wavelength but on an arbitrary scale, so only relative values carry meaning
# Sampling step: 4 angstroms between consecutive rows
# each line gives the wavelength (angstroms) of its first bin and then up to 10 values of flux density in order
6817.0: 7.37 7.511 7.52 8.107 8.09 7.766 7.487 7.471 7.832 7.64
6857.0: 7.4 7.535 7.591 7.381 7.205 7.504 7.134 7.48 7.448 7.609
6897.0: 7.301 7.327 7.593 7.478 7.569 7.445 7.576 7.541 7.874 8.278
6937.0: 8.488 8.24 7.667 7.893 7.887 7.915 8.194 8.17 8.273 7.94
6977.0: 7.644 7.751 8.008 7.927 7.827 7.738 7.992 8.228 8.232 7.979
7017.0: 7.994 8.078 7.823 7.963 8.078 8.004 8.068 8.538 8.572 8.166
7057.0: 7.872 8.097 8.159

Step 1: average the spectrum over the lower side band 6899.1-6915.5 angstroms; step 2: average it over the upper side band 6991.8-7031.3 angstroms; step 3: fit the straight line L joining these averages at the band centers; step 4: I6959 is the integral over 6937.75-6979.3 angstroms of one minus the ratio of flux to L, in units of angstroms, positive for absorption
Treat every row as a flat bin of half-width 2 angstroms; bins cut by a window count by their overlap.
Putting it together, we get -1.4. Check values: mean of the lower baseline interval 7.49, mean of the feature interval 8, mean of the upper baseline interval 7.99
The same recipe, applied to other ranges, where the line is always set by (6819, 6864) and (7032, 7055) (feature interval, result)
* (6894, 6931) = 1.62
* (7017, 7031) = 0.39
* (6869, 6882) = 0.76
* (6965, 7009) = 0.68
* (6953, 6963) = -0.03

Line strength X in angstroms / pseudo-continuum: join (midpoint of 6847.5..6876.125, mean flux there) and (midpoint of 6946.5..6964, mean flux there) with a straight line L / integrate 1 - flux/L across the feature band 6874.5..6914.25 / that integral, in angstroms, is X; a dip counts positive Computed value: 1.19 angstroms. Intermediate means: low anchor 7.51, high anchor 7.97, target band 7.44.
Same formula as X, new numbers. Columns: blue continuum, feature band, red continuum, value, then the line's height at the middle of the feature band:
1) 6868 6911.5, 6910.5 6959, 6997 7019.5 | -1.3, 7.65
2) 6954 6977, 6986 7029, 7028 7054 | 0.8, 8.14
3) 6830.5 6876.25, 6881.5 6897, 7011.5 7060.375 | 0.5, 7.69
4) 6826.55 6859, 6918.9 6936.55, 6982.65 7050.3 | 0.0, 7.88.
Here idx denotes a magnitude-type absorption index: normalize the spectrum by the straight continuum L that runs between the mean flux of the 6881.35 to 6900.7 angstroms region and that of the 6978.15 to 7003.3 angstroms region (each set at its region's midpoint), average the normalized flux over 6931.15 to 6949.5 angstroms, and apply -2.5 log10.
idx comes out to -0.07 mag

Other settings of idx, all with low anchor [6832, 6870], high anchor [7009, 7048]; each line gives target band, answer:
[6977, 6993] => 0.015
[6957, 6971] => -0.035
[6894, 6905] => 0.050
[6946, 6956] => 0.001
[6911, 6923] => 0.036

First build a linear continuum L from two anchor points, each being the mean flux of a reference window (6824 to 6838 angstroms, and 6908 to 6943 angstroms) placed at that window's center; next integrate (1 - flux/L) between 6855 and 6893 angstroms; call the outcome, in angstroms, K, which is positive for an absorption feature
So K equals 2.2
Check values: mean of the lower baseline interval 7.9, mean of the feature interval 7.42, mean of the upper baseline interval 7.84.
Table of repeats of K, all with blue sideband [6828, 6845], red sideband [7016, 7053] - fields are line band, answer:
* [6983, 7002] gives 0.4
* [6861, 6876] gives 0.8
